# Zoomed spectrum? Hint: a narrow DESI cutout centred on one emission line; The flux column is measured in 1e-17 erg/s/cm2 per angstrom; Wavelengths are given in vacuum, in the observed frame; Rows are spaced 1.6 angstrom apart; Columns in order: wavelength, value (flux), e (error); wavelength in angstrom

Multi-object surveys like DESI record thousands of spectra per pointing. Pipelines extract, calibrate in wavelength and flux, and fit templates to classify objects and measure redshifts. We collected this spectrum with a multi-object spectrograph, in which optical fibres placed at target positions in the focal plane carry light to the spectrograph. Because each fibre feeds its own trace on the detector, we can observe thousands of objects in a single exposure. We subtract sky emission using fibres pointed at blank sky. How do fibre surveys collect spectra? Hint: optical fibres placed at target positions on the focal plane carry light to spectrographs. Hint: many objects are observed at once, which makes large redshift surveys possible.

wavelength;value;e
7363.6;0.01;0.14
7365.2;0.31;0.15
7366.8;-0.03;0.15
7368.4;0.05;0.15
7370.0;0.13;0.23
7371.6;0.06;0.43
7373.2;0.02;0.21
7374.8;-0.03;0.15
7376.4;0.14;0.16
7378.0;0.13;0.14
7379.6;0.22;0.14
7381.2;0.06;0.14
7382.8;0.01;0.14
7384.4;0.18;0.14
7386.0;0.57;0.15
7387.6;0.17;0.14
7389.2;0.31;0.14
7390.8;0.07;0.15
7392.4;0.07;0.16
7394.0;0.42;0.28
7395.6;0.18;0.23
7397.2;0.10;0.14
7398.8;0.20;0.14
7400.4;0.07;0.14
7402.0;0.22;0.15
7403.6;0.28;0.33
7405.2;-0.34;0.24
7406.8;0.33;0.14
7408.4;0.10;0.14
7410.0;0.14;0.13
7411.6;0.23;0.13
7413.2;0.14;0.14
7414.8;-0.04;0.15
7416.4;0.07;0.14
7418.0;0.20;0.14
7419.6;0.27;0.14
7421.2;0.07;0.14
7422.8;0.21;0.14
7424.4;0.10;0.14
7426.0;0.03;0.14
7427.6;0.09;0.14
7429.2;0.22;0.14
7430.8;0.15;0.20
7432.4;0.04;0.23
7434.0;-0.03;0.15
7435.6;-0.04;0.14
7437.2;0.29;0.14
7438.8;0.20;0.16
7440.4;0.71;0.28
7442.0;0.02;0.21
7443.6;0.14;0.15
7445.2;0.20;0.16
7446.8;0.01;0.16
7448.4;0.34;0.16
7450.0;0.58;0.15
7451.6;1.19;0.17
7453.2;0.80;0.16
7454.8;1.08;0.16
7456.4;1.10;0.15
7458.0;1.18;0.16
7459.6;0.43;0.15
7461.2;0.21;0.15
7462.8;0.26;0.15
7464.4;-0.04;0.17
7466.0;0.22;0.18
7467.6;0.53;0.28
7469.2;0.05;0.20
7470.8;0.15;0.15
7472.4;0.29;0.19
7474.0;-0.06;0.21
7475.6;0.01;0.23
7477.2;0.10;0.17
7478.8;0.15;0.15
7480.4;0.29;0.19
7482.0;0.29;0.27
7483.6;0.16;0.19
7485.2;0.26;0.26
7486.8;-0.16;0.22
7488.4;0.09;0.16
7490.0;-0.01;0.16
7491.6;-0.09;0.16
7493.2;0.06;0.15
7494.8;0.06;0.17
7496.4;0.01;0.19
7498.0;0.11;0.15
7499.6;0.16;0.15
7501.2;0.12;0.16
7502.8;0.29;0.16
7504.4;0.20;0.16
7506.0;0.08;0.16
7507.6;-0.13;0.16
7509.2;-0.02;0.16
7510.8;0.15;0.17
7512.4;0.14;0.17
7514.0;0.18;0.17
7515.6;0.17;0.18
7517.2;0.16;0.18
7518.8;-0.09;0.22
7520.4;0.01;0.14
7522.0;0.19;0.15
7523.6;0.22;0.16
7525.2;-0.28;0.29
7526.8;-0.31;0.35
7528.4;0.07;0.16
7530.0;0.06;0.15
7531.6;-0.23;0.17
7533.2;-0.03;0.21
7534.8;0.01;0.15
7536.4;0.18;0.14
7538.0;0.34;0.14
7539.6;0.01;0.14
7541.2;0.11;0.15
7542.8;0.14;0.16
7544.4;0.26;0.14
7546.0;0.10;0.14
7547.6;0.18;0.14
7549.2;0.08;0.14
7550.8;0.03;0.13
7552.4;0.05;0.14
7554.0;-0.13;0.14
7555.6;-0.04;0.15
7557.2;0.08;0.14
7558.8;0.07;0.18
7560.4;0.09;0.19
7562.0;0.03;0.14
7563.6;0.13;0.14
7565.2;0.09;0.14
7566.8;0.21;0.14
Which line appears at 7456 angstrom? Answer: [O II] 3727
